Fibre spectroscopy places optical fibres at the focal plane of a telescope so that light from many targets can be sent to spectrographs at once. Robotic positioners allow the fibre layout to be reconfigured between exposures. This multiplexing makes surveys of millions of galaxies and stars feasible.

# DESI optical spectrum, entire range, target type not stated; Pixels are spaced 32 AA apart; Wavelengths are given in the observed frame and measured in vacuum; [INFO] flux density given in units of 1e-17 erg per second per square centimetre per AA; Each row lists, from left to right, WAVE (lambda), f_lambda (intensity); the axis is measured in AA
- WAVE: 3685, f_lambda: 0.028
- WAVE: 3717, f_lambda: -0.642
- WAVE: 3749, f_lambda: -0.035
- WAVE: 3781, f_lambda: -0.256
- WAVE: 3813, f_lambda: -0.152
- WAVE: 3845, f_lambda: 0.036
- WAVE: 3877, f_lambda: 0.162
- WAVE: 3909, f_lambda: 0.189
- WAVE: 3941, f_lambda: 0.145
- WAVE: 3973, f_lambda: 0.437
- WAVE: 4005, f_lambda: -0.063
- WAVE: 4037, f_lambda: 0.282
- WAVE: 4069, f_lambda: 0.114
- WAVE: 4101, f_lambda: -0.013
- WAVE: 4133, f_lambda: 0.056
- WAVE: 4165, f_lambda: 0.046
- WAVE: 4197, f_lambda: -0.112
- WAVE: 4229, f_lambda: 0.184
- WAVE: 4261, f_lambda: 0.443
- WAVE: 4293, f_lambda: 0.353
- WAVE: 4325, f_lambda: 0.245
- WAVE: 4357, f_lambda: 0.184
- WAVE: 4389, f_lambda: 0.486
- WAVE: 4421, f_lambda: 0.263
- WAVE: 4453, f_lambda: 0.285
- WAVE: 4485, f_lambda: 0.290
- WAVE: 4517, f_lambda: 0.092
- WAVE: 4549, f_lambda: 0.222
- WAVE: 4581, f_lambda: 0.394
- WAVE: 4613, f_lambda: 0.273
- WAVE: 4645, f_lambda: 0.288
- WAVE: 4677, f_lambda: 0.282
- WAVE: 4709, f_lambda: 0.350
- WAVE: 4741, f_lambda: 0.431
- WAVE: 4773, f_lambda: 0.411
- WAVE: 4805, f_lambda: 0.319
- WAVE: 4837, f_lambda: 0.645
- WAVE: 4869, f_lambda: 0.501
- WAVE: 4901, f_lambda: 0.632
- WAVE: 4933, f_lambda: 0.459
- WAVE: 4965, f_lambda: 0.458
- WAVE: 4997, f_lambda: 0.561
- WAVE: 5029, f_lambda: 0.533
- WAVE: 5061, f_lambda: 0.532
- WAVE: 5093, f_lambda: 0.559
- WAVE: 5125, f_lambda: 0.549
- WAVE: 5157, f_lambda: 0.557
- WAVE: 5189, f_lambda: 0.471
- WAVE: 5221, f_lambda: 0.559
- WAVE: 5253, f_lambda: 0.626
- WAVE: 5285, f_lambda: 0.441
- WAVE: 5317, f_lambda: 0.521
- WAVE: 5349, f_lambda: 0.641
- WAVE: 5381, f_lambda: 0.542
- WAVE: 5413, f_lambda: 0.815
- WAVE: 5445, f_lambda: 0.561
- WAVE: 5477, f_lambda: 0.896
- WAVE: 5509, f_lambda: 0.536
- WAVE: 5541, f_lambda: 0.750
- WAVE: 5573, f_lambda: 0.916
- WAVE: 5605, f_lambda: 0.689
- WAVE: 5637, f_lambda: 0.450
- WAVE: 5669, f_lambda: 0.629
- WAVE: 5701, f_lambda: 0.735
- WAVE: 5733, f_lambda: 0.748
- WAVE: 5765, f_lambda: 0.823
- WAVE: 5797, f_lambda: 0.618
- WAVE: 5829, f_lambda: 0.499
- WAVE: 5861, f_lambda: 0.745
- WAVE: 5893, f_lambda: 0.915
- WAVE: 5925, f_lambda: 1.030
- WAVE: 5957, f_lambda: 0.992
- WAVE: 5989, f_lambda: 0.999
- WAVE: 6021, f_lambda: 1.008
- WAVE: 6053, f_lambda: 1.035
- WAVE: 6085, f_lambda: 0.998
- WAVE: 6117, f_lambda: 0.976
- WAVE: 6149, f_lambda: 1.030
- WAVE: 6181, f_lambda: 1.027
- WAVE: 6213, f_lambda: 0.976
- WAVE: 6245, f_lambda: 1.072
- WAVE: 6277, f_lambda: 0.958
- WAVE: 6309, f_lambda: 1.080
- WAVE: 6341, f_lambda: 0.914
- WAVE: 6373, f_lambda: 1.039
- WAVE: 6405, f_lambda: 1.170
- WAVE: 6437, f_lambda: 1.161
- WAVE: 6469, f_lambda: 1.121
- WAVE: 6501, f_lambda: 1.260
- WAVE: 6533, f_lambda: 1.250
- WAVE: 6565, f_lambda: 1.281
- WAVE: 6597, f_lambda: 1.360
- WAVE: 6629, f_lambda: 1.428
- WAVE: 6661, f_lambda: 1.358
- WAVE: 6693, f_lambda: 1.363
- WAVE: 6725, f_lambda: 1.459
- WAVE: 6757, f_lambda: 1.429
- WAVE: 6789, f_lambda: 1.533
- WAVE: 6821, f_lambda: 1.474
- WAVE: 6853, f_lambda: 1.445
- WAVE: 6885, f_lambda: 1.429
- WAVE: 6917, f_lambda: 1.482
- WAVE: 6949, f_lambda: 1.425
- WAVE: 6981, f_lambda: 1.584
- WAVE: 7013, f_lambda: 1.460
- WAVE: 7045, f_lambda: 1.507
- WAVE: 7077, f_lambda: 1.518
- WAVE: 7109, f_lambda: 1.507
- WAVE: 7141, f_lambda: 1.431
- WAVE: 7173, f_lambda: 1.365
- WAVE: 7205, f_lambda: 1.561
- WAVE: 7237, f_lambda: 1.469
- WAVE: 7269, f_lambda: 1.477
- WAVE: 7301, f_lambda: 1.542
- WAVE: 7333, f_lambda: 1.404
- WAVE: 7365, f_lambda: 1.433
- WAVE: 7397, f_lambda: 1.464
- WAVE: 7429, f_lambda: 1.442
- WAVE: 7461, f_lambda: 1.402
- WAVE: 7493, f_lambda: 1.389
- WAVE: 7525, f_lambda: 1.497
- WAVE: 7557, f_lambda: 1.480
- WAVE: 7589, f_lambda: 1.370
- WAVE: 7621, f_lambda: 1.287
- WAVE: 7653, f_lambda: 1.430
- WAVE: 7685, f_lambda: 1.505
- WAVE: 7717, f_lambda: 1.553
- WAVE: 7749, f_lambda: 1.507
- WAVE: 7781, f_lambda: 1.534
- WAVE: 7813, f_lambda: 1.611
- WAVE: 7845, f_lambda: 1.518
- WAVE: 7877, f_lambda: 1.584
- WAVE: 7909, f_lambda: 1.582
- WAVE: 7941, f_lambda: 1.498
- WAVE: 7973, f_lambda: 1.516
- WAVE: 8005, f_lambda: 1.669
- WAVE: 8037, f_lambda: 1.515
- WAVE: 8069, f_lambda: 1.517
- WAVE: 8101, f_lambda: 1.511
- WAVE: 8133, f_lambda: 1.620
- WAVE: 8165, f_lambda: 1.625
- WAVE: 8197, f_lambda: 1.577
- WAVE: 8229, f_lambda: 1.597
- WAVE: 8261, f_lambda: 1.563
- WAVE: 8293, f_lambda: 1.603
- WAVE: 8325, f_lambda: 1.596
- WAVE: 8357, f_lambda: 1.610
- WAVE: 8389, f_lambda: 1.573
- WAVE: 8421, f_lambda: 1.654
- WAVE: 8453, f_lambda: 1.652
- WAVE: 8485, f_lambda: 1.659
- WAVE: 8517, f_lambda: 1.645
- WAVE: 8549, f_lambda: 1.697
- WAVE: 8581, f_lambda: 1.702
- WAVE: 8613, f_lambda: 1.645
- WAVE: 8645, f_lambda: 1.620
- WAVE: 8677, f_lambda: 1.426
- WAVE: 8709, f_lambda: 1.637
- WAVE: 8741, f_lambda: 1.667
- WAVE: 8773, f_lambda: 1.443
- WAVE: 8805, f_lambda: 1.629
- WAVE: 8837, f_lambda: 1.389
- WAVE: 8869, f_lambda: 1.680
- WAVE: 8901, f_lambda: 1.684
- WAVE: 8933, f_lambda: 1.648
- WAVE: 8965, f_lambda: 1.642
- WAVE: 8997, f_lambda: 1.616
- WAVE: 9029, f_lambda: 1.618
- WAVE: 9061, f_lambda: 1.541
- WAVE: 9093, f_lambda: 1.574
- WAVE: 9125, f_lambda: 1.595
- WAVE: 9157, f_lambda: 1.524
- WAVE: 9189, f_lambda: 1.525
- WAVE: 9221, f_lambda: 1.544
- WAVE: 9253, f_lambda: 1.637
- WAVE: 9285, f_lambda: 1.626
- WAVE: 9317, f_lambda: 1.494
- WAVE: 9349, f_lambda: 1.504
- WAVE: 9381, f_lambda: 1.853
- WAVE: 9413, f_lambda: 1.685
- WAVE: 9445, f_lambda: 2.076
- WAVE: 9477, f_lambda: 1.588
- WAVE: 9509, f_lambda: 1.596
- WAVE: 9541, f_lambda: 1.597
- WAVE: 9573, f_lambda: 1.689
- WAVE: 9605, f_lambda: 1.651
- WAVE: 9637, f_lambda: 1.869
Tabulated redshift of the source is 0.47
